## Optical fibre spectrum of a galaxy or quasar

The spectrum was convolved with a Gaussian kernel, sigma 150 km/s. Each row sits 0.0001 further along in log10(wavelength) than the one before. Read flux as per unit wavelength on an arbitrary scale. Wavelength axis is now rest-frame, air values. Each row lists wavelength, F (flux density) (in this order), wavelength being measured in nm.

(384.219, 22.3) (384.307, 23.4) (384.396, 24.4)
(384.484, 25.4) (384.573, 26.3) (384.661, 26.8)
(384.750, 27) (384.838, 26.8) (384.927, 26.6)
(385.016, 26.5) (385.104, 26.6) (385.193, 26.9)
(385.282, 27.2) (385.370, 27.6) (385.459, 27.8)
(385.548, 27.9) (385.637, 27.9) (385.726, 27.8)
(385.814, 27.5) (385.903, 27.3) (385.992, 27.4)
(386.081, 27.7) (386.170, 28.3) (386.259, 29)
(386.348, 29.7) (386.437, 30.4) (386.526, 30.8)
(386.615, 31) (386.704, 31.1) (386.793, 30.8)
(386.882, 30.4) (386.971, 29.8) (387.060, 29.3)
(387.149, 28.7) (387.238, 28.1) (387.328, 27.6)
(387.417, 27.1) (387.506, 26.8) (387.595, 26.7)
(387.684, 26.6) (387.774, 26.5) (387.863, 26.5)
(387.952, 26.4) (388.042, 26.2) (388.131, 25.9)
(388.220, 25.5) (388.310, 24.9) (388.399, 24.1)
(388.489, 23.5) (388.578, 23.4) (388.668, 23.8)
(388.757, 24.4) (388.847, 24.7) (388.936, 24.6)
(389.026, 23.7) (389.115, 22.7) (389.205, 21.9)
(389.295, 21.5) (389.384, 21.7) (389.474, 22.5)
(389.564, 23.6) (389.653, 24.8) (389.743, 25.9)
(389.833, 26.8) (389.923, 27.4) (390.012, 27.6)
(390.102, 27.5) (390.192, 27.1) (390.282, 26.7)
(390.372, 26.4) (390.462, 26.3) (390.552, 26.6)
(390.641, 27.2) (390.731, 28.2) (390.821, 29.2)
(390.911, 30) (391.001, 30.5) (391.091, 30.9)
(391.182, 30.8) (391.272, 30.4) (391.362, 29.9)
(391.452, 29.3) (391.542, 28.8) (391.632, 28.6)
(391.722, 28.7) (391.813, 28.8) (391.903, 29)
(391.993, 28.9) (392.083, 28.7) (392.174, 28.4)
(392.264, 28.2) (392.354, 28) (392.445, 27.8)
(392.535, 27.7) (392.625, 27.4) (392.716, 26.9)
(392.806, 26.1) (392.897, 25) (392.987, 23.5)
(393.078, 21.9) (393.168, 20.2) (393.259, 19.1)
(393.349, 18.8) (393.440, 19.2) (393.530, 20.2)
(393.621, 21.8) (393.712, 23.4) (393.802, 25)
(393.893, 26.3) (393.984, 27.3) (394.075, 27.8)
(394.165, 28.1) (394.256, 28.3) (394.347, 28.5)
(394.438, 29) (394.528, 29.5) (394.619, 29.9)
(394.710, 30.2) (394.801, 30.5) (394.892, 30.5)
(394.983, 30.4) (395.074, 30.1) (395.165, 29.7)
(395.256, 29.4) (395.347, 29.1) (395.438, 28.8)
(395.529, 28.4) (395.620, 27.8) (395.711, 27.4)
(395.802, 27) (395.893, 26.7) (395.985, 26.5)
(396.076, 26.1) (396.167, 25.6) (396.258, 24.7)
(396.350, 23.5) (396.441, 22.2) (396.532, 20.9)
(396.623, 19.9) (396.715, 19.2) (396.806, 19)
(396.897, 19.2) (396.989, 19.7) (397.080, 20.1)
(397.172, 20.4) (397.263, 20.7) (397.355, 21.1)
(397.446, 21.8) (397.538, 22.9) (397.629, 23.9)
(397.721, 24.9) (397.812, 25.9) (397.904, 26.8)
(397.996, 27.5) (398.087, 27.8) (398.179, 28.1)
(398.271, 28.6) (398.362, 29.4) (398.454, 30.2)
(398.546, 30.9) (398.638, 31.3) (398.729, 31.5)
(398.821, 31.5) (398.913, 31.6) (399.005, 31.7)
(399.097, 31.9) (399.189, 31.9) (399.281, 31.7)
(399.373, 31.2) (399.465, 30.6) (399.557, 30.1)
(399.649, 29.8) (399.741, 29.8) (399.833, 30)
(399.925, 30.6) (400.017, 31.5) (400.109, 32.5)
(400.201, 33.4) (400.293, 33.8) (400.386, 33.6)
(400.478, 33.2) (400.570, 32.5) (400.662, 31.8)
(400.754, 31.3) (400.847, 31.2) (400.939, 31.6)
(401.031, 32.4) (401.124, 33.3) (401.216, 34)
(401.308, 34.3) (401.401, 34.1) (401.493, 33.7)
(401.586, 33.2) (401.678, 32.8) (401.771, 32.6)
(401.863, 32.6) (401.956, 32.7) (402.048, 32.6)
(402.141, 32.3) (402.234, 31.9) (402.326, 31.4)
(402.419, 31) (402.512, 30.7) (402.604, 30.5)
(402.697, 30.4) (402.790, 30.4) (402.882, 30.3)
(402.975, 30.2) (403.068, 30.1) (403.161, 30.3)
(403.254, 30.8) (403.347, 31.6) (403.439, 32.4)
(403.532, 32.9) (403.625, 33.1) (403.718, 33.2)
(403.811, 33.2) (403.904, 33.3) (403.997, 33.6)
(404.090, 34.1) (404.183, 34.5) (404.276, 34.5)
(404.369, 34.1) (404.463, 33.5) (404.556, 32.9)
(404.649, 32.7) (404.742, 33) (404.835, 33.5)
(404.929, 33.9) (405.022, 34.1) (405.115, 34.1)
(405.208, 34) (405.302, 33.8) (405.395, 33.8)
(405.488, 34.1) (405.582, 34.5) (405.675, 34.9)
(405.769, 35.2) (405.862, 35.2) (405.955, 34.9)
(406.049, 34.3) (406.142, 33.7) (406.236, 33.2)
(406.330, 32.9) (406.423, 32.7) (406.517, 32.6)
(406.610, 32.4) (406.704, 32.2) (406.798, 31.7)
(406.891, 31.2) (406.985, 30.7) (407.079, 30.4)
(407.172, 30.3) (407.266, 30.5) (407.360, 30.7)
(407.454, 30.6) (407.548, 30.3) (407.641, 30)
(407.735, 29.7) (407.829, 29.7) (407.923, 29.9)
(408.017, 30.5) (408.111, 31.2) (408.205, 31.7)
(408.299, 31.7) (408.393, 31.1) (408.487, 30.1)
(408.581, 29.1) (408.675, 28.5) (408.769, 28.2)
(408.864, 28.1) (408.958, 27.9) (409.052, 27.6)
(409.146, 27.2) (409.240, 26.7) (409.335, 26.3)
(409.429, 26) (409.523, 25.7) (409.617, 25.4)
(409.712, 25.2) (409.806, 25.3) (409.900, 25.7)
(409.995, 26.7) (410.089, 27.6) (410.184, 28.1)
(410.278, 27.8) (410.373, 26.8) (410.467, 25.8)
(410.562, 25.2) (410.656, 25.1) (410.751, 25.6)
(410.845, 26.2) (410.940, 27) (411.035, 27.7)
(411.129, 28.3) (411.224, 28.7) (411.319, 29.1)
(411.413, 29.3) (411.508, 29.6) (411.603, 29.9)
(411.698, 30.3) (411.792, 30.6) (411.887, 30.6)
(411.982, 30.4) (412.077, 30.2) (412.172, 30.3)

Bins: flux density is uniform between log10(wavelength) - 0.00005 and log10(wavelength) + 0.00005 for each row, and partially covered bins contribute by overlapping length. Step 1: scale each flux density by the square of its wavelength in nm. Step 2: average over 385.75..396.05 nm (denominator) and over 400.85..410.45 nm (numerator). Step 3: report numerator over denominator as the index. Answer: 1.25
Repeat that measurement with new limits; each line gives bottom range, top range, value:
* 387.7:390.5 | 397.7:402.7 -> 1.32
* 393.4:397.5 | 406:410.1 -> 1.24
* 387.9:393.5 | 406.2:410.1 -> 1.23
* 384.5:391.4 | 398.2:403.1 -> 1.25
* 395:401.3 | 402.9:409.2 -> 1.18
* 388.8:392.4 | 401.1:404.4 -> 1.27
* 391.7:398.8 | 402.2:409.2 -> 1.29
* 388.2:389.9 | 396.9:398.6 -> 1.09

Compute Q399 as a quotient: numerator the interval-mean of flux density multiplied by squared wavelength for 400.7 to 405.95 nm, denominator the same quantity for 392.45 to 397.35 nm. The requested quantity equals 1.36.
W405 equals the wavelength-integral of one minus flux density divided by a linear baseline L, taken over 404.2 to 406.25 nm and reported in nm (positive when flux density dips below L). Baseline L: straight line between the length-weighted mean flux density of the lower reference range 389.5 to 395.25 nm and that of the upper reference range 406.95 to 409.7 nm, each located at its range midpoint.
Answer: -0.38 nm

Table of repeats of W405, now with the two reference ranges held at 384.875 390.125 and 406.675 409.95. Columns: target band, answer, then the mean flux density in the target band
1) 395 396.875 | 0.14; 25.6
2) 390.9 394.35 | 0.08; 26.6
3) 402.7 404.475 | -0.24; 32.4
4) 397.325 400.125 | -0.11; 29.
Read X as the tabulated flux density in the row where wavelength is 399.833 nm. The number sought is 30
